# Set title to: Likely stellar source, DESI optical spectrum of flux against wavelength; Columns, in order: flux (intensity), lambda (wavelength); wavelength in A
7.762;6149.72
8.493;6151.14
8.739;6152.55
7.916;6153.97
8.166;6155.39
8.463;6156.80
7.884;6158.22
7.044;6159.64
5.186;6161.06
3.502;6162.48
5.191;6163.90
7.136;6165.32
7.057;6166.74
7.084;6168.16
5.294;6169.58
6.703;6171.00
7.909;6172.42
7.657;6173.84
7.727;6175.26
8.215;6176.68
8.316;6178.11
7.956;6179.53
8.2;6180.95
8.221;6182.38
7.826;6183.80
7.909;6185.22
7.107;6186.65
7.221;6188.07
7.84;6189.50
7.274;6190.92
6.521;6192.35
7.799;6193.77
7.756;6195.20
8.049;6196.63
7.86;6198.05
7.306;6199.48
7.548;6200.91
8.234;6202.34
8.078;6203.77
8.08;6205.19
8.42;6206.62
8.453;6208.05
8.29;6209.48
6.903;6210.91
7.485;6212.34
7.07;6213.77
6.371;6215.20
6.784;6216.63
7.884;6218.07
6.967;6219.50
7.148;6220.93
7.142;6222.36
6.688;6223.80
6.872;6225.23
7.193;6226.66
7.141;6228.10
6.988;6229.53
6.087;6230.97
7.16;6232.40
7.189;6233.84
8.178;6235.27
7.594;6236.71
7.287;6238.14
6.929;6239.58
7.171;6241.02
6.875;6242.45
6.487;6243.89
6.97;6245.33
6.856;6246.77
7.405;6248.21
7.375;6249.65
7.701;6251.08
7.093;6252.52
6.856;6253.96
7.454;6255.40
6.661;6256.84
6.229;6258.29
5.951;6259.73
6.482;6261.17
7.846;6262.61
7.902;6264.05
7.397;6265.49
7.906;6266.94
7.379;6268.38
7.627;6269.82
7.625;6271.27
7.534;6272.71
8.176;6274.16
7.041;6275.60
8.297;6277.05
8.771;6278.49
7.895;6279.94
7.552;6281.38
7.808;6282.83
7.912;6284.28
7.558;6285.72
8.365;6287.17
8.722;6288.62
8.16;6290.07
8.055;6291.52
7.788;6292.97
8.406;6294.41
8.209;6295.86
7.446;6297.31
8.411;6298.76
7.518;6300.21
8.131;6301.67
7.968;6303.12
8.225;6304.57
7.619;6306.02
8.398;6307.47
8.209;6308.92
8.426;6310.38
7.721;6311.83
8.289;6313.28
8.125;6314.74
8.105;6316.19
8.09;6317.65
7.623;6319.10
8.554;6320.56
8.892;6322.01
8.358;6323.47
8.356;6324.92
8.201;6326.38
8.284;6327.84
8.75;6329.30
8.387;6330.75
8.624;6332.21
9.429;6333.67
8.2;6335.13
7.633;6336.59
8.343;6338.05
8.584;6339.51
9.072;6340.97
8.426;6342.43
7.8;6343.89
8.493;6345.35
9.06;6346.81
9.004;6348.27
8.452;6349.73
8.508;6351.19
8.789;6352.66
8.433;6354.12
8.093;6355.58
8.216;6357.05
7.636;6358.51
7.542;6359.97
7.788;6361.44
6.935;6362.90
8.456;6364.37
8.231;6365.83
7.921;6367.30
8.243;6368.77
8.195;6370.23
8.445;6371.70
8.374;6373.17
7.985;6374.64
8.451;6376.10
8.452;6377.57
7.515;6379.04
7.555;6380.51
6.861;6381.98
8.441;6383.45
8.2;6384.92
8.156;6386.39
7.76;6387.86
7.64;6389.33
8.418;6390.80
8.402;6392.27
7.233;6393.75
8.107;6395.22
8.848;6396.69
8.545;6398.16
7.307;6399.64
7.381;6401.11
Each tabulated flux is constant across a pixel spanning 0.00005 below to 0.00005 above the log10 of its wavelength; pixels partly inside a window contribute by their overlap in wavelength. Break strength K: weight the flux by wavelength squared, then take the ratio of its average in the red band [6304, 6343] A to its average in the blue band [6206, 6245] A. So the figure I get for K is 1.2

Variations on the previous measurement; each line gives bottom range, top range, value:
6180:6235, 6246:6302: 1.05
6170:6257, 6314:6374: 1.17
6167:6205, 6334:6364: 1.15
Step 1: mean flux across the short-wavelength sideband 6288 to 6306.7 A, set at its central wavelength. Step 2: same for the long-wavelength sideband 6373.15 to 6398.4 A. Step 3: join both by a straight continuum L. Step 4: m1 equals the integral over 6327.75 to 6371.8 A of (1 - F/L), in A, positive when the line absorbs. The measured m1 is -1.5 A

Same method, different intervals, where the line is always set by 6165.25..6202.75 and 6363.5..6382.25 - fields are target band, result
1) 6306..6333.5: -1.3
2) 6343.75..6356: -0.8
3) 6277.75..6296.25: -0.6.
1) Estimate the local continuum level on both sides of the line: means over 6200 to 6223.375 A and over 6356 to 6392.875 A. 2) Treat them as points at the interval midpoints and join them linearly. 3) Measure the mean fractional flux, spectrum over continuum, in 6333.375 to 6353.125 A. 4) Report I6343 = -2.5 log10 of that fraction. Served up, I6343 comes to -0.083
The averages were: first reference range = 7.54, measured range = 8.53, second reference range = 7.99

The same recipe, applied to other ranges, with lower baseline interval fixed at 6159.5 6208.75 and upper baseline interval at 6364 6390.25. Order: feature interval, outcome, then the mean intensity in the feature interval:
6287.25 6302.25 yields -0.05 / 8.09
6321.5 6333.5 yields -0.09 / 8.52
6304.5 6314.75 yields -0.04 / 8.12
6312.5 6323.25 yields -0.05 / 8.24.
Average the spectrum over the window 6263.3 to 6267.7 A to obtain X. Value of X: 7.73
